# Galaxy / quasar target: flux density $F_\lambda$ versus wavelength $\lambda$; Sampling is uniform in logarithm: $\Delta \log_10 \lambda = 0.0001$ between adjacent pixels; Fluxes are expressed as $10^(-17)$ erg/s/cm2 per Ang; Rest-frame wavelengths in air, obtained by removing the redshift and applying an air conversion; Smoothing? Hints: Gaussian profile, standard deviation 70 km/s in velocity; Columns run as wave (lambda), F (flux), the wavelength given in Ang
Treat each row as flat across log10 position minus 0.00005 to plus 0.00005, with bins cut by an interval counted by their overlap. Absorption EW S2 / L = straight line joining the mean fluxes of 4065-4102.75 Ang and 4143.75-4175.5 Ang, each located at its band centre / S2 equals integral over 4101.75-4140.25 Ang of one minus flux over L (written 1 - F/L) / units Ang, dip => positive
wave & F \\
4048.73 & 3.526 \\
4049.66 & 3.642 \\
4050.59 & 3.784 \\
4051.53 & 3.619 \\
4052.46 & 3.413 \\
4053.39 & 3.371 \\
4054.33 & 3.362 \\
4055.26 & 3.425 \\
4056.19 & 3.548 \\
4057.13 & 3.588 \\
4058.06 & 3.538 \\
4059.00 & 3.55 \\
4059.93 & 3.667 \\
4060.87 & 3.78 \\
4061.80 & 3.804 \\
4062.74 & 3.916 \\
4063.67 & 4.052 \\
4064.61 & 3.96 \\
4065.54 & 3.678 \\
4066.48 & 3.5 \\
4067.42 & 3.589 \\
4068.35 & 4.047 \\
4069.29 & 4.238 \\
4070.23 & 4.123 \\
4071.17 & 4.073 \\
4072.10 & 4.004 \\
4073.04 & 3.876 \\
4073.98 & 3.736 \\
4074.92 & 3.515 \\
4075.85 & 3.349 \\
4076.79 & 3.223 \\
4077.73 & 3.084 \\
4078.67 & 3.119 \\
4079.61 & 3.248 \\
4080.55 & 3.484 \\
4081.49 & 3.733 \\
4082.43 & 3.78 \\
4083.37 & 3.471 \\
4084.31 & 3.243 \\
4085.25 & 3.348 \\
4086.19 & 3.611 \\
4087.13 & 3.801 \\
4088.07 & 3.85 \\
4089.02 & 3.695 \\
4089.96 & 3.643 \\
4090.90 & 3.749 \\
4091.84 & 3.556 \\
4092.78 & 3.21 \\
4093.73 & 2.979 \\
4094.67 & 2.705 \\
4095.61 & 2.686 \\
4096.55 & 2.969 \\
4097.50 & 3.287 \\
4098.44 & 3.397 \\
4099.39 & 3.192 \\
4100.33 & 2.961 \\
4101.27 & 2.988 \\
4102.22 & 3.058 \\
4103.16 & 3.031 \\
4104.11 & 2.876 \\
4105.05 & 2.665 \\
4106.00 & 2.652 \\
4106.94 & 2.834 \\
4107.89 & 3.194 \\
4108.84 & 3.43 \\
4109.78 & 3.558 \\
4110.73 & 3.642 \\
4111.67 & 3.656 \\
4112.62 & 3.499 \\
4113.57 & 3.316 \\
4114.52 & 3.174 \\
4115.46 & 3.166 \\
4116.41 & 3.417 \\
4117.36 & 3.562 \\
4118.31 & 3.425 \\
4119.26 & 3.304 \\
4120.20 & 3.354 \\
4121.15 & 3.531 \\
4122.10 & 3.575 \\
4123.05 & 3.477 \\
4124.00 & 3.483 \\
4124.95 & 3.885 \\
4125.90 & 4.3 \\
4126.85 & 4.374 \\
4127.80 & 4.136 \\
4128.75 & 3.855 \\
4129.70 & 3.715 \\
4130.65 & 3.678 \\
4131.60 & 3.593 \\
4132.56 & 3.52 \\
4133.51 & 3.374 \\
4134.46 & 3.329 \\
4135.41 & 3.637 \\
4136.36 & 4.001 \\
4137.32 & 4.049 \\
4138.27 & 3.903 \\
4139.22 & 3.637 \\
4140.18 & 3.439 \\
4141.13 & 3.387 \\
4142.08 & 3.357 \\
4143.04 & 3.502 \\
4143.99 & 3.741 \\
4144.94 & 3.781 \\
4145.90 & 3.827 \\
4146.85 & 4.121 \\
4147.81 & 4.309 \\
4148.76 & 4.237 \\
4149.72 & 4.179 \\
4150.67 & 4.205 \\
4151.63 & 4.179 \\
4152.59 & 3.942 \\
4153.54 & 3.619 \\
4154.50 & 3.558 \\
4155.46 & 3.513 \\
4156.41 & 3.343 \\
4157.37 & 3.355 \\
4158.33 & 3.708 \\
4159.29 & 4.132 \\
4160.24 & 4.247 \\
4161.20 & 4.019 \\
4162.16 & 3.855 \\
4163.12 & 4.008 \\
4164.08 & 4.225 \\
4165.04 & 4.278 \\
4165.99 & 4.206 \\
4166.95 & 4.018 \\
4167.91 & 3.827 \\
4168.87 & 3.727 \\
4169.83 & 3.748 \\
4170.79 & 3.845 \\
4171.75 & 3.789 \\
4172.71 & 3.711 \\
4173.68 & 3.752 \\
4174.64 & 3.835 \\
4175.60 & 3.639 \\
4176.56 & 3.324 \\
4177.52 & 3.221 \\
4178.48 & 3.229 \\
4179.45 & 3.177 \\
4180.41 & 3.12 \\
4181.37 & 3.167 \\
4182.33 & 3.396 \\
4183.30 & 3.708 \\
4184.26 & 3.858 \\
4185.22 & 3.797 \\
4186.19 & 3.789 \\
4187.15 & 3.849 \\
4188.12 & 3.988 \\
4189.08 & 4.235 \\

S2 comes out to 2.0 Ang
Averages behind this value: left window 3.47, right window 3.9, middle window 3.5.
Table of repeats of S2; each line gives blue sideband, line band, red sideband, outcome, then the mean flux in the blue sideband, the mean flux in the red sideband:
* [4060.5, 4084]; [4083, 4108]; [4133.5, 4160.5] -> 3.4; 3.69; 3.78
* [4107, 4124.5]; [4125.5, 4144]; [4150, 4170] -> -0.5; 3.42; 3.9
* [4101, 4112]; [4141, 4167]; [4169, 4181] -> -3.7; 3.13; 3.53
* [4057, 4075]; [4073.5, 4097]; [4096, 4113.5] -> 0.7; 3.82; 3.16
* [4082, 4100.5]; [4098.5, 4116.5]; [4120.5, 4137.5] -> 1.8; 3.36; 3.74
